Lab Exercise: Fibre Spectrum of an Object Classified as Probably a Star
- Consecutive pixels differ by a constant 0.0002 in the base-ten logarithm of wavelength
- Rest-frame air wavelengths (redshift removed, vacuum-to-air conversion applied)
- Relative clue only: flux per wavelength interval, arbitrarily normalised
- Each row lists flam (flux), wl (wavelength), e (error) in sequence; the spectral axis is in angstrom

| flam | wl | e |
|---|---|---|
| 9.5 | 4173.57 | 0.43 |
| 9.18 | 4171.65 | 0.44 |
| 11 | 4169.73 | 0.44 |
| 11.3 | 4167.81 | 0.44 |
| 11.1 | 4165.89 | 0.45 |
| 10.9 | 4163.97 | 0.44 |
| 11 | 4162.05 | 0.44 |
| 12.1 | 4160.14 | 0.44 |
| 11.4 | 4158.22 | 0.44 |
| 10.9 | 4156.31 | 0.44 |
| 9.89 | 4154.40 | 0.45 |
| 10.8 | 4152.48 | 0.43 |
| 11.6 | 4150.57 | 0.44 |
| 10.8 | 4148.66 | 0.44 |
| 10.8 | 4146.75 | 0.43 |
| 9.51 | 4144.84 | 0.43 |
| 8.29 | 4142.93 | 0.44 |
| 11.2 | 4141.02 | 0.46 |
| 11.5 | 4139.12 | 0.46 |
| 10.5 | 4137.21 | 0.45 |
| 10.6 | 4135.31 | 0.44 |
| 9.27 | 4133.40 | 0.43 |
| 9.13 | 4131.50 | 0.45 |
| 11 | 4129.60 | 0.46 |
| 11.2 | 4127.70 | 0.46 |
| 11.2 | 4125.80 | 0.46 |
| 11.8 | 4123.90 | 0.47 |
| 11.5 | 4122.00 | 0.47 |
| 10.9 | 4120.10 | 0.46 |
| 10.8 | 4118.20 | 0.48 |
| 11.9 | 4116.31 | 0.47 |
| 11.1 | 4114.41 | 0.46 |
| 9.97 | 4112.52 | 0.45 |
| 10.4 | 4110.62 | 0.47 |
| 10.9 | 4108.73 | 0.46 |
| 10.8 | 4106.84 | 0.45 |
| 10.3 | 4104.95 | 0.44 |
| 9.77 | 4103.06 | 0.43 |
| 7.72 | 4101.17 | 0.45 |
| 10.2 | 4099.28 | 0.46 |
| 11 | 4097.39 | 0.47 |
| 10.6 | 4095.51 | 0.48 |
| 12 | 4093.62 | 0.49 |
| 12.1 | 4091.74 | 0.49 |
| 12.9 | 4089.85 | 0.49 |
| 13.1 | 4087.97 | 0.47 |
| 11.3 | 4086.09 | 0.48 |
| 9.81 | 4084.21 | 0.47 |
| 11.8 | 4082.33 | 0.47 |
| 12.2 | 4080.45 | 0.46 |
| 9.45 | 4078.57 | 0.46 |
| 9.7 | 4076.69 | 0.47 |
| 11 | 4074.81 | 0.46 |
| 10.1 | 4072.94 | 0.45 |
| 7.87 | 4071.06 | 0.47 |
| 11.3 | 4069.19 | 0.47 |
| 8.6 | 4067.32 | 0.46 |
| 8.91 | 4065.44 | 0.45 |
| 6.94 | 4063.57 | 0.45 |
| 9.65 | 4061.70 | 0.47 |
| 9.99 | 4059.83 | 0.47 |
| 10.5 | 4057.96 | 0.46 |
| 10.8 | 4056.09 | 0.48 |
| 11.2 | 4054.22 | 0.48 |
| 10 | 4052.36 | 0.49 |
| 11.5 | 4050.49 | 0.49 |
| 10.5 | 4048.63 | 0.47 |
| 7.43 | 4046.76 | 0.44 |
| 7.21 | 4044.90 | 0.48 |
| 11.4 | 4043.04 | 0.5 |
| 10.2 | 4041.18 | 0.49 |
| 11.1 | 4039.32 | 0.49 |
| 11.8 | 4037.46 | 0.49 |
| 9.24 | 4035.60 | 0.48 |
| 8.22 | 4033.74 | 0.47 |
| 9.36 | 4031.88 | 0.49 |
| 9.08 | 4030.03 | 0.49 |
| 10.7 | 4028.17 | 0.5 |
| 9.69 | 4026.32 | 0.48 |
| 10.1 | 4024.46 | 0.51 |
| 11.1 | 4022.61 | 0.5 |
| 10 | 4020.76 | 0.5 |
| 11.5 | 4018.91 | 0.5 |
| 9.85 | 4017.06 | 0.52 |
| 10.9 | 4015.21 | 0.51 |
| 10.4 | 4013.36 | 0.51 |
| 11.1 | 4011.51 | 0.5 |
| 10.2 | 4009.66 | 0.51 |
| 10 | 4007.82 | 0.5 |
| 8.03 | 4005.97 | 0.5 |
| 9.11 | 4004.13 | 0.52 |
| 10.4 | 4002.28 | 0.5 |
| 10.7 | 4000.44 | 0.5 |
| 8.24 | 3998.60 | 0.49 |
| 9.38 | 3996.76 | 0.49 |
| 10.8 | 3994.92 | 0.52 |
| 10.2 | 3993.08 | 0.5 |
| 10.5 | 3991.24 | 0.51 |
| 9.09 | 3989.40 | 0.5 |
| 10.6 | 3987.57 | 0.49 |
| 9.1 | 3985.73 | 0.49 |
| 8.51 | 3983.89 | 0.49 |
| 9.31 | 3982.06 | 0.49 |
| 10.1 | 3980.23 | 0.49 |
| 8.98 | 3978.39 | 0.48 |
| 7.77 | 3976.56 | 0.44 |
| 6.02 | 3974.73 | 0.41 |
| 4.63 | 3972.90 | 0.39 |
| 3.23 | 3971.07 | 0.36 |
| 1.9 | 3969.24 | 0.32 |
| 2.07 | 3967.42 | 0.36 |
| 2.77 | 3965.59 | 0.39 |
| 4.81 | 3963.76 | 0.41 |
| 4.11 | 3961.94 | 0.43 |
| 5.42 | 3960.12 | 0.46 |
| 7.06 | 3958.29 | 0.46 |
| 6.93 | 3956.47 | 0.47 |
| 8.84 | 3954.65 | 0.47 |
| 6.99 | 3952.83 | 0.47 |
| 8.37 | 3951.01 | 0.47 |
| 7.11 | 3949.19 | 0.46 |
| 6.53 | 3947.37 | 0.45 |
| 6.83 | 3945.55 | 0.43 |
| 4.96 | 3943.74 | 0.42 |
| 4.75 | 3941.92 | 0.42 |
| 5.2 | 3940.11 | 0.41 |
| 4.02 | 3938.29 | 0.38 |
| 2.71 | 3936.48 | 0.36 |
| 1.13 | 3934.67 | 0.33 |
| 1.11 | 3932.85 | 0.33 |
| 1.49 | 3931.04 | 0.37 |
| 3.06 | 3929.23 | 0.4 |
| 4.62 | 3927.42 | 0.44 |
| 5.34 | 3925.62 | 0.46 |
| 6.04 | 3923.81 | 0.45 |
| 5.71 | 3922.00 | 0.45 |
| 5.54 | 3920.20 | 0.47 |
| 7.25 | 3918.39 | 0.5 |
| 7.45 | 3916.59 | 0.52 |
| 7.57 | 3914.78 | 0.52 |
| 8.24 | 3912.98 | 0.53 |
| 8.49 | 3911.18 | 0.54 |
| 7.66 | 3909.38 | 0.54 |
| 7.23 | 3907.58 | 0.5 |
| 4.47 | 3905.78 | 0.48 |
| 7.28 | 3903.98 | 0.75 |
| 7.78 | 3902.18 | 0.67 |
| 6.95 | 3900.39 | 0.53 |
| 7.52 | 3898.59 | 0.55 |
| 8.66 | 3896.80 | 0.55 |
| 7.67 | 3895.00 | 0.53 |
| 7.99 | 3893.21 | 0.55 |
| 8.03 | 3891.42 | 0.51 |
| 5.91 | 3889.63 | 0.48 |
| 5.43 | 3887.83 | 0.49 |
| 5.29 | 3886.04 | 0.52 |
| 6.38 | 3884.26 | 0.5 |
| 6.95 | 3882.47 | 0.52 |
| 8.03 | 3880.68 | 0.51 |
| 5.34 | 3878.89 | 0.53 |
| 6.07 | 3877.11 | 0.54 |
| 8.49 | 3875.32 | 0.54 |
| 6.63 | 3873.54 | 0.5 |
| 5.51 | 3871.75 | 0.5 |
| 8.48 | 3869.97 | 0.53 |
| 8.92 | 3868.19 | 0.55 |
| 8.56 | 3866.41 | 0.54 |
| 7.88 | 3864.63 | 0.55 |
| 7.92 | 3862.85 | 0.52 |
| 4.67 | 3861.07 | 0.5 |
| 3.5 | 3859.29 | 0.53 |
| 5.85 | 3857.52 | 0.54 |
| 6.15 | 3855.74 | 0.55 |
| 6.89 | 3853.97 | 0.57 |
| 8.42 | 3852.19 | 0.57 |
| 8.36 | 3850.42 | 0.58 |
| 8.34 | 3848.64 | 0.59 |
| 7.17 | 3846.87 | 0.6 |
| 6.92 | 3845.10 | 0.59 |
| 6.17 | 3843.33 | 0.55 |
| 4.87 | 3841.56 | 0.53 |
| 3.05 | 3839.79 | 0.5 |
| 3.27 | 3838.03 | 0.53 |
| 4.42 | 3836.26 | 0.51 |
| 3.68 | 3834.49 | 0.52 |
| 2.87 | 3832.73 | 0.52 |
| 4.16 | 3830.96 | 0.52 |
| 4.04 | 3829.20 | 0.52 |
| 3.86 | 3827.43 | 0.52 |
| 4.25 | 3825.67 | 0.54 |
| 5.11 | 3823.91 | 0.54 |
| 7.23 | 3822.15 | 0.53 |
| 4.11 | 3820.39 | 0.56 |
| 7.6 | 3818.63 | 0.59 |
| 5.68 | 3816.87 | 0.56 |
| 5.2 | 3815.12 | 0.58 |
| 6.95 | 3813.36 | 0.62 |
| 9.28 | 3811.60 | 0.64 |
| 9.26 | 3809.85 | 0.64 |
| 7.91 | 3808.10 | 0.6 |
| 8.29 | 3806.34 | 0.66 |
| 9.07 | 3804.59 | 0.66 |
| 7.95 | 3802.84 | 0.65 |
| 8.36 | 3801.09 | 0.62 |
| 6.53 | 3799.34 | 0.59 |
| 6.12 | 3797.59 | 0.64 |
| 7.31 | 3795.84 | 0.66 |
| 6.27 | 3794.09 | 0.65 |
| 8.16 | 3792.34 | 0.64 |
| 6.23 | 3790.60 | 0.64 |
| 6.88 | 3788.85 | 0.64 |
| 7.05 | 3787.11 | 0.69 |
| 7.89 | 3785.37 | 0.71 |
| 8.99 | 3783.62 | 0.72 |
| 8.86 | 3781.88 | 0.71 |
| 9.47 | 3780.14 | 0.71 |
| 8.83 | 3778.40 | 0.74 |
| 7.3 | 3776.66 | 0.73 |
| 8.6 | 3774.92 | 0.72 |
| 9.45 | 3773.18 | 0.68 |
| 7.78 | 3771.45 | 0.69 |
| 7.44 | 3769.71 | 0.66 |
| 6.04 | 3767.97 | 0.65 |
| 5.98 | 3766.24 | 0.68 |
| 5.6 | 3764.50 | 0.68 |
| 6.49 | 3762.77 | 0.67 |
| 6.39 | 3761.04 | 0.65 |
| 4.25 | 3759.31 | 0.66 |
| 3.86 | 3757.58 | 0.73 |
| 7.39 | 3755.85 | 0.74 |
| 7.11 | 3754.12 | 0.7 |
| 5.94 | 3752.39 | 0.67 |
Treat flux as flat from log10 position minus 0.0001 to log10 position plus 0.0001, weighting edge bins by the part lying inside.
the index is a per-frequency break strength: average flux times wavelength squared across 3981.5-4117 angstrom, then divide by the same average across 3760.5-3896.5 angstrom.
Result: 1.7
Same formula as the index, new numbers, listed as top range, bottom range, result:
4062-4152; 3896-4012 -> 1.66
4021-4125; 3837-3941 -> 1.83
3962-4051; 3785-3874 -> 1.51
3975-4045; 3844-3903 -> 1.50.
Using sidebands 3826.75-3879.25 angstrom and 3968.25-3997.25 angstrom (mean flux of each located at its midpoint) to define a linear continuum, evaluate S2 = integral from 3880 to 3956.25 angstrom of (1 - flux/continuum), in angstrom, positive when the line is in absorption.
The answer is 9.4 angstrom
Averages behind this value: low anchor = 6.03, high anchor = 8.1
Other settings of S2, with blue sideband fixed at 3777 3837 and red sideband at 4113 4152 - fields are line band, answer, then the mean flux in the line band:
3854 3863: 2.2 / 5.55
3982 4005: -1.8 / 9.7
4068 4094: -2.3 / 11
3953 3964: 2.9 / 6.34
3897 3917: 1.4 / 7.37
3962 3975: 7.7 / 3.55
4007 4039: -2.9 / 10.2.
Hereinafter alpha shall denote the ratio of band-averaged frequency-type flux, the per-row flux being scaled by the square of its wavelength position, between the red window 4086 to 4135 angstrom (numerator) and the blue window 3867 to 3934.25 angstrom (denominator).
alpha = 1.87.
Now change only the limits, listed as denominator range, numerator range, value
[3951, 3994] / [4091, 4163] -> 1.66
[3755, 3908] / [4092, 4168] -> 1.85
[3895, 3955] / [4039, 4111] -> 1.87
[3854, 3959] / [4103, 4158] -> 1.89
